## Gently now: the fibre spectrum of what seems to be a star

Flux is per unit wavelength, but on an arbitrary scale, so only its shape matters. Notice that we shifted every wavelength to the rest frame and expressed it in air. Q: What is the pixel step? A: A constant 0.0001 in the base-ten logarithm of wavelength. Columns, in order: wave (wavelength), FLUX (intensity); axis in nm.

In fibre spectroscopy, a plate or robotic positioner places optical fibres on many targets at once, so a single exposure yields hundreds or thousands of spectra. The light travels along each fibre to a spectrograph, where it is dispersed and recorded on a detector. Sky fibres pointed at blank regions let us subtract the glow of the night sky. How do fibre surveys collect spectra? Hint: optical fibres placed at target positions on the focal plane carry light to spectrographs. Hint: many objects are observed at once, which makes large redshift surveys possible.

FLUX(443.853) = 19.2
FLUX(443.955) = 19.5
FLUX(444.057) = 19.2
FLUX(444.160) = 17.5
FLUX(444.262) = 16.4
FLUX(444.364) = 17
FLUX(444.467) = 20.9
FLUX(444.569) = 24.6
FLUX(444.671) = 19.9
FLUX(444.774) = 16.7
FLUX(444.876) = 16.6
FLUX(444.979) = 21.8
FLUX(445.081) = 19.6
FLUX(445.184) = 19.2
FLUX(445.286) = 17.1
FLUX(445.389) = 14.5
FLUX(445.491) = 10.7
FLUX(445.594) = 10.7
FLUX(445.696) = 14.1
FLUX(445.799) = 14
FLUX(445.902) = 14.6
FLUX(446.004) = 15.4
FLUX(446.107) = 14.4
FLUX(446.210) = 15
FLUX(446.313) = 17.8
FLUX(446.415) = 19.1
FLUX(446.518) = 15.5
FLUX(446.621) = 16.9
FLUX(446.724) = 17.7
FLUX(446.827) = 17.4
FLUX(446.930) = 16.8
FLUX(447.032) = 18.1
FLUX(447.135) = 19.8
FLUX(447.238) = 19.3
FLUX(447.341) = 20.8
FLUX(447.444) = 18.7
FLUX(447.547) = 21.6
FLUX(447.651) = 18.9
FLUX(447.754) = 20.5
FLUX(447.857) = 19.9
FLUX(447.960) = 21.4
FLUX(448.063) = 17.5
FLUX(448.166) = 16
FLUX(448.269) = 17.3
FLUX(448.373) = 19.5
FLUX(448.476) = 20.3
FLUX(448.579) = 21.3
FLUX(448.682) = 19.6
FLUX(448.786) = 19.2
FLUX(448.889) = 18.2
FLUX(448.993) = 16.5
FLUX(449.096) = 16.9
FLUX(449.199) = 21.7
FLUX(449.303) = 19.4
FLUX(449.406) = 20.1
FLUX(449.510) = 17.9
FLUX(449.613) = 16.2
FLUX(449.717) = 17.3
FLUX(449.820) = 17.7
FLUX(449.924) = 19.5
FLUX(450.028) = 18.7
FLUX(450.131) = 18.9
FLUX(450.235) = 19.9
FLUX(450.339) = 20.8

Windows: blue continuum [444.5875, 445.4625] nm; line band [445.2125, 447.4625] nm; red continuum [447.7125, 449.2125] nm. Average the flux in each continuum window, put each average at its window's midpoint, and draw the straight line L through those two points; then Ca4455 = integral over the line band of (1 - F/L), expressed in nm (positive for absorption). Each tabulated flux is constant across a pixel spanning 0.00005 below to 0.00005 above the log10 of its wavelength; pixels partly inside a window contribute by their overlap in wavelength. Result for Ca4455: 0.27 nm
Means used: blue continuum 18.2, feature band 16.3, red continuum 19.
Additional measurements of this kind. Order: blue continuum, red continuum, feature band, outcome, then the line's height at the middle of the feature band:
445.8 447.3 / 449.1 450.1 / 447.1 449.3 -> -0.18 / 17.9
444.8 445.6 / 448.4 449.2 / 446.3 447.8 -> -0.06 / 17.9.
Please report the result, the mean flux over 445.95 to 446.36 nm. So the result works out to 15.6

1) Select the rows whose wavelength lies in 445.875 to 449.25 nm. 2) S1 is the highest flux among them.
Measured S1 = 21.7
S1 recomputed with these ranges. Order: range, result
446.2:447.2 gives 19.8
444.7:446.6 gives 21.8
